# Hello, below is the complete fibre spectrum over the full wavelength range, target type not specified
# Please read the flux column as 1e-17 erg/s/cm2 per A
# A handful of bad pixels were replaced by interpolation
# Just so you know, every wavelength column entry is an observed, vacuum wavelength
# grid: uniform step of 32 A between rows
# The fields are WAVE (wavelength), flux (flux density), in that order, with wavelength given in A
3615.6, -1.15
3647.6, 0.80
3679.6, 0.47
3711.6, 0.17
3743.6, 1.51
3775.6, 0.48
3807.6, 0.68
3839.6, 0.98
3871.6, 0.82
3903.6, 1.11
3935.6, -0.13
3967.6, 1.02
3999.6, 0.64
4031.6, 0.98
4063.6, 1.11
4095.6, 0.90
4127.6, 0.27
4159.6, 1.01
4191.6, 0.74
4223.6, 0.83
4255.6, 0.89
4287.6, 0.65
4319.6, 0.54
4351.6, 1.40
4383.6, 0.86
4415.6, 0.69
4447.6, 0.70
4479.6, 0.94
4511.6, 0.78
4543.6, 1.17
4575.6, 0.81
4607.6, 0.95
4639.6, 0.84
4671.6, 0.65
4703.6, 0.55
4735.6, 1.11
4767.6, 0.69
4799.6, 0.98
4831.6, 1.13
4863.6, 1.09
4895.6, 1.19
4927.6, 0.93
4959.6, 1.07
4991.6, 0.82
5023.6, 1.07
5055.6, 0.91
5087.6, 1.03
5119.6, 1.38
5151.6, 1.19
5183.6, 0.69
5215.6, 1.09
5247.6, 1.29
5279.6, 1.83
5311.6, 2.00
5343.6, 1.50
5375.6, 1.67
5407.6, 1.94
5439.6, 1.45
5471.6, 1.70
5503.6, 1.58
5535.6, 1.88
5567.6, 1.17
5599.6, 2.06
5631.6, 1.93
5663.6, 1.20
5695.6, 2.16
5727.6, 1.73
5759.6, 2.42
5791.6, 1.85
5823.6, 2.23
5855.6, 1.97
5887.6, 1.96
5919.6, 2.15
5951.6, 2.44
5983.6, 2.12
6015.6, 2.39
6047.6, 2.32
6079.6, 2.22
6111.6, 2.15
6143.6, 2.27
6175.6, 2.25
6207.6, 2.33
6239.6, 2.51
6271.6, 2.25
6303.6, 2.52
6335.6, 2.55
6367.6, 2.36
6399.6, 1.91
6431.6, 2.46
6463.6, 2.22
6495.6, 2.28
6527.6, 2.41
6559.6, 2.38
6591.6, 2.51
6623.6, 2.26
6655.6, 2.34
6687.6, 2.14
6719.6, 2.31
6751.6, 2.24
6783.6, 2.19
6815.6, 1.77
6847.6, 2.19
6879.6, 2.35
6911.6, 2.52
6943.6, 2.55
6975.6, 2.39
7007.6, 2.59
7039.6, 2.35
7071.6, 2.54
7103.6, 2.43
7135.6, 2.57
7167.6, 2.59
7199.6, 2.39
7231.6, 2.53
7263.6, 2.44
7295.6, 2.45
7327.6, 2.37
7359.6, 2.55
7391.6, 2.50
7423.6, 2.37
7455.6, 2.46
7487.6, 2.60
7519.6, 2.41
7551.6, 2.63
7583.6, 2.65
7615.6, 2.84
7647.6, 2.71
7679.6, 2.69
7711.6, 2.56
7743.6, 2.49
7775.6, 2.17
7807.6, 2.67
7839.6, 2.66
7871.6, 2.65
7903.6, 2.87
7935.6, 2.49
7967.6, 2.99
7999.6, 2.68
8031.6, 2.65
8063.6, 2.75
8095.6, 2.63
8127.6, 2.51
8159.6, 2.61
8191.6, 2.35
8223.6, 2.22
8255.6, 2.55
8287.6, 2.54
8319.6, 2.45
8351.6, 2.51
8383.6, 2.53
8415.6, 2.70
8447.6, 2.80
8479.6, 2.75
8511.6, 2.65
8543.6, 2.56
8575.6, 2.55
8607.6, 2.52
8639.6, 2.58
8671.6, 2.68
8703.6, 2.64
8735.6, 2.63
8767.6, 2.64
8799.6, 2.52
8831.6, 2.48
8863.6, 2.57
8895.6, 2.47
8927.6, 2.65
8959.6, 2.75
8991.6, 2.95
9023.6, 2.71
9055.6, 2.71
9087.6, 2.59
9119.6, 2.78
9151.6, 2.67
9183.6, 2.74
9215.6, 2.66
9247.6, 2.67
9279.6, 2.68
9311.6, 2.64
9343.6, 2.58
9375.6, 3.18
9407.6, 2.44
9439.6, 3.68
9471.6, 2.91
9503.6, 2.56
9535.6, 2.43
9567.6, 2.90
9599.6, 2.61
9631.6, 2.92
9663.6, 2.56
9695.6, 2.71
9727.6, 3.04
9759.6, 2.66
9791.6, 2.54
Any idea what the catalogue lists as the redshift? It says 0.317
